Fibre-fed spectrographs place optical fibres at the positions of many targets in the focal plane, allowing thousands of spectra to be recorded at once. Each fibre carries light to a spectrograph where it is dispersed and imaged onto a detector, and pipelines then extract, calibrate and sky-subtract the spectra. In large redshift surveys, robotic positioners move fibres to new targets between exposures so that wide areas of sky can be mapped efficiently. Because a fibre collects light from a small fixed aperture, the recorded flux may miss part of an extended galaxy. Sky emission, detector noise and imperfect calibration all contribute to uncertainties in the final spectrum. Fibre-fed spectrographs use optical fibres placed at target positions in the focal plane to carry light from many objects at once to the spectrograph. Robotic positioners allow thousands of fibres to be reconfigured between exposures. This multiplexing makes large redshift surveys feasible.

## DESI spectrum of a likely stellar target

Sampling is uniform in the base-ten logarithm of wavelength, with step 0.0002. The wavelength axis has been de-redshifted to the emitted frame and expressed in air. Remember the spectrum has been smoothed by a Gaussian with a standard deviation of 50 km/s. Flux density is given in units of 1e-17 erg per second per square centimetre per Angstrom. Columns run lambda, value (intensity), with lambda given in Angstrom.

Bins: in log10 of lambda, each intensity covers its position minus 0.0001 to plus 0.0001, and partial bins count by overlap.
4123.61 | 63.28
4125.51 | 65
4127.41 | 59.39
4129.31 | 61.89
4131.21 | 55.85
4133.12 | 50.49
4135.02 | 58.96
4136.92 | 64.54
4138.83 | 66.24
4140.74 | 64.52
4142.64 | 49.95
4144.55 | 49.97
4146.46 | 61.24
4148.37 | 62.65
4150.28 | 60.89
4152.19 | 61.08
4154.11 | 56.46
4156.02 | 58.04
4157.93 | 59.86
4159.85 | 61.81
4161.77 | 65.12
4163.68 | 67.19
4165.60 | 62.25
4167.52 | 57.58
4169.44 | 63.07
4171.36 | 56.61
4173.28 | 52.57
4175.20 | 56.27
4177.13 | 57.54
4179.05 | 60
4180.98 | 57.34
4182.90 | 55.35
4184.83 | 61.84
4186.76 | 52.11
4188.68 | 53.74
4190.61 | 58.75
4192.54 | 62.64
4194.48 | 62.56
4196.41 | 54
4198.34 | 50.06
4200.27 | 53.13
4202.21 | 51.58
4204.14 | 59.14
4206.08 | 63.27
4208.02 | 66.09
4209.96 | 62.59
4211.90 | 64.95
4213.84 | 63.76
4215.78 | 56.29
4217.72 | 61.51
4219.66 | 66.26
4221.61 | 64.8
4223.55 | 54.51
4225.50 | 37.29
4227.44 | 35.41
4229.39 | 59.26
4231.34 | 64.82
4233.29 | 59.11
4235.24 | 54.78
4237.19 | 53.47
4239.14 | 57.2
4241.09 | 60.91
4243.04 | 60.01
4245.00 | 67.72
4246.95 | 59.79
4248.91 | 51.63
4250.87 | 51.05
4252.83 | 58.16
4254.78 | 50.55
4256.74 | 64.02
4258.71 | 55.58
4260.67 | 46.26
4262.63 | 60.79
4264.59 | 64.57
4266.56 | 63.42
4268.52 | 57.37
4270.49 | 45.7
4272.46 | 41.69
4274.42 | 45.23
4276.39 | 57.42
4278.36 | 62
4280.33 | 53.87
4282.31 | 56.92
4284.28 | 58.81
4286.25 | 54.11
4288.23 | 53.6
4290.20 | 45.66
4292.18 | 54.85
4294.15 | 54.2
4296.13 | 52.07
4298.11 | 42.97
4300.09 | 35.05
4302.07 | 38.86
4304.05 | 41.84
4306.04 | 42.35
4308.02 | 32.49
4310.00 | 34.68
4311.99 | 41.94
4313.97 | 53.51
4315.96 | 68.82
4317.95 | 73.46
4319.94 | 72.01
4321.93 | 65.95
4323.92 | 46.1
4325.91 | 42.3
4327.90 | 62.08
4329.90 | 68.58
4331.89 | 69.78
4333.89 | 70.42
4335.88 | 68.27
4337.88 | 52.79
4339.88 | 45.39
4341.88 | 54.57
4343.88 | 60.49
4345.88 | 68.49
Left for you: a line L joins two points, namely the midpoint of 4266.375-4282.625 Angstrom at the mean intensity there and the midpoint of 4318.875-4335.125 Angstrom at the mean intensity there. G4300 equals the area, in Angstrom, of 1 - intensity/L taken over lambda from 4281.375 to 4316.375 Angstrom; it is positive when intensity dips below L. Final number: 5.89 Angstrom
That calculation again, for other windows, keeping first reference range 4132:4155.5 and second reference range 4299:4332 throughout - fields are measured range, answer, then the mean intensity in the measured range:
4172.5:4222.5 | -1.89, 58.8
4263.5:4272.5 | -0.36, 55.9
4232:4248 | -1.24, 59.2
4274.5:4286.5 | -0.72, 56.5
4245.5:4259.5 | -0.46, 56.2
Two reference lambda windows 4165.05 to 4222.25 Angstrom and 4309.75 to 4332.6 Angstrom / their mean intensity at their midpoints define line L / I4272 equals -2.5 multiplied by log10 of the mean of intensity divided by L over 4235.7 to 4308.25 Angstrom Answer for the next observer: 0.11 mag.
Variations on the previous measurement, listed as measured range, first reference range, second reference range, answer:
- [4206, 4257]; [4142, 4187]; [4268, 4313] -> -0.097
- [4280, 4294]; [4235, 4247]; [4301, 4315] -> -0.158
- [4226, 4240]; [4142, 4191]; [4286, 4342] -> 0.034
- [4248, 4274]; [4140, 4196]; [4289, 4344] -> 0.016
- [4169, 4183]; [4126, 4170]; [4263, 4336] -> 0.029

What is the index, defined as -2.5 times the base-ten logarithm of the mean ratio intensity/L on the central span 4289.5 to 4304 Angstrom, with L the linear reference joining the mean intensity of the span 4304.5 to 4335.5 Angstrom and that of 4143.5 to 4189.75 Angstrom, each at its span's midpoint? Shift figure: 0.228 mag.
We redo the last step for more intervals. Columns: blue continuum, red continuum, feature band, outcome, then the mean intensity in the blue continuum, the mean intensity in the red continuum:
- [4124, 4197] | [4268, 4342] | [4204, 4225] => -0.09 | 59.1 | 53.1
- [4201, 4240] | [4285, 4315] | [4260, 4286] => -0.11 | 57.8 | 45.4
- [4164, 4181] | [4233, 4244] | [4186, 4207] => 0.03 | 58.5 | 57.5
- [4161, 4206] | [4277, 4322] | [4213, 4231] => 0.00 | 57.9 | 51.5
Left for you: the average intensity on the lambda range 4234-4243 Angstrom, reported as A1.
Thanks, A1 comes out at 57.1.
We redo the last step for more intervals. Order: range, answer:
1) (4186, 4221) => 59.1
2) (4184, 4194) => 58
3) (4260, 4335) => 53.5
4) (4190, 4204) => 56.2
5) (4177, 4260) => 57.5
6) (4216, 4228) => 54.1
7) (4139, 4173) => 59.9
